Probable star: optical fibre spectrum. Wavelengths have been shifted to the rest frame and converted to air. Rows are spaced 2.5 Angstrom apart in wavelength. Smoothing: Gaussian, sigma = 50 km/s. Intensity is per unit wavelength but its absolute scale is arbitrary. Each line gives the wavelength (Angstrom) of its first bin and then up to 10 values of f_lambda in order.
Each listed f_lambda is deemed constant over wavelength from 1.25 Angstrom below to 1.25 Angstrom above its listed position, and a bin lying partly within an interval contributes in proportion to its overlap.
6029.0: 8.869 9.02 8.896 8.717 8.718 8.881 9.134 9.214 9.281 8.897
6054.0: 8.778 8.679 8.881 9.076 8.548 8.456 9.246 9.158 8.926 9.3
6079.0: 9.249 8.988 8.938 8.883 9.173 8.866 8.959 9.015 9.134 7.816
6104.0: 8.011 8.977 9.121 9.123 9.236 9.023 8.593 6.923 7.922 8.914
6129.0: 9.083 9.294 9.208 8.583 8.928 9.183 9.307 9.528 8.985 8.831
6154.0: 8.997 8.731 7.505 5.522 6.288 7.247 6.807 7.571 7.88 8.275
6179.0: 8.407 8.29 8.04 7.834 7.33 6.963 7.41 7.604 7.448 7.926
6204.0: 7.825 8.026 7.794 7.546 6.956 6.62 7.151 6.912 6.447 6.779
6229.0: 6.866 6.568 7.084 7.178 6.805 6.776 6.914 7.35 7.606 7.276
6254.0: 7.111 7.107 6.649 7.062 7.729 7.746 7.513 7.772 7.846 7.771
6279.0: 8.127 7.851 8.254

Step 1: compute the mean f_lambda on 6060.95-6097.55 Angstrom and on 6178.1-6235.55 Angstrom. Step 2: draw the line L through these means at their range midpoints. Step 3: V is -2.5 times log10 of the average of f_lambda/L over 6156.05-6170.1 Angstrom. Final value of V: 0.15 mag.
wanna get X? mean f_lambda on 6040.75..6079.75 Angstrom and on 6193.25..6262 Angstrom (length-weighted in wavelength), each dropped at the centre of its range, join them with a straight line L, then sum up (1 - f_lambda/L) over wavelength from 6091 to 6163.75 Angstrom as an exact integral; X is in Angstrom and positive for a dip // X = -3.3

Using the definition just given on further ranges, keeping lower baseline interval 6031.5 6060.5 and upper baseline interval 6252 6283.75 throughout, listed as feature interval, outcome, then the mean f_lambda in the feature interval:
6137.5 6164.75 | -0.4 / 8.39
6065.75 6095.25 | -1.1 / 9.02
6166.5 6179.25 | 0.7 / 7.69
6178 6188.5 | 0.0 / 8.08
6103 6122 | -0.4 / 8.7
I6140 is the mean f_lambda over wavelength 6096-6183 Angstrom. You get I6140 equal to 8.4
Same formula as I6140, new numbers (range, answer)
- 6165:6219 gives 7.59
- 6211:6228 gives 6.89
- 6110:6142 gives 8.76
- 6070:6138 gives 8.83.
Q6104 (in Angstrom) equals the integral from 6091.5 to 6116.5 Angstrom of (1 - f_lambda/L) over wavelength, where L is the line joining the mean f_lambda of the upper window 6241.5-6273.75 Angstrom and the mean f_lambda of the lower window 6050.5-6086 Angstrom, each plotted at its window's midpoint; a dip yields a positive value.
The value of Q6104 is -0.6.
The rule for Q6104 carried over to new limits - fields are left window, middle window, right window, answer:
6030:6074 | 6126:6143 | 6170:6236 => -1.9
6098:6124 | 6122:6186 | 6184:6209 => -1.4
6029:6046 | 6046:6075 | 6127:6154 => 0.1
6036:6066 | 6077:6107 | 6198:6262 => -1.2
